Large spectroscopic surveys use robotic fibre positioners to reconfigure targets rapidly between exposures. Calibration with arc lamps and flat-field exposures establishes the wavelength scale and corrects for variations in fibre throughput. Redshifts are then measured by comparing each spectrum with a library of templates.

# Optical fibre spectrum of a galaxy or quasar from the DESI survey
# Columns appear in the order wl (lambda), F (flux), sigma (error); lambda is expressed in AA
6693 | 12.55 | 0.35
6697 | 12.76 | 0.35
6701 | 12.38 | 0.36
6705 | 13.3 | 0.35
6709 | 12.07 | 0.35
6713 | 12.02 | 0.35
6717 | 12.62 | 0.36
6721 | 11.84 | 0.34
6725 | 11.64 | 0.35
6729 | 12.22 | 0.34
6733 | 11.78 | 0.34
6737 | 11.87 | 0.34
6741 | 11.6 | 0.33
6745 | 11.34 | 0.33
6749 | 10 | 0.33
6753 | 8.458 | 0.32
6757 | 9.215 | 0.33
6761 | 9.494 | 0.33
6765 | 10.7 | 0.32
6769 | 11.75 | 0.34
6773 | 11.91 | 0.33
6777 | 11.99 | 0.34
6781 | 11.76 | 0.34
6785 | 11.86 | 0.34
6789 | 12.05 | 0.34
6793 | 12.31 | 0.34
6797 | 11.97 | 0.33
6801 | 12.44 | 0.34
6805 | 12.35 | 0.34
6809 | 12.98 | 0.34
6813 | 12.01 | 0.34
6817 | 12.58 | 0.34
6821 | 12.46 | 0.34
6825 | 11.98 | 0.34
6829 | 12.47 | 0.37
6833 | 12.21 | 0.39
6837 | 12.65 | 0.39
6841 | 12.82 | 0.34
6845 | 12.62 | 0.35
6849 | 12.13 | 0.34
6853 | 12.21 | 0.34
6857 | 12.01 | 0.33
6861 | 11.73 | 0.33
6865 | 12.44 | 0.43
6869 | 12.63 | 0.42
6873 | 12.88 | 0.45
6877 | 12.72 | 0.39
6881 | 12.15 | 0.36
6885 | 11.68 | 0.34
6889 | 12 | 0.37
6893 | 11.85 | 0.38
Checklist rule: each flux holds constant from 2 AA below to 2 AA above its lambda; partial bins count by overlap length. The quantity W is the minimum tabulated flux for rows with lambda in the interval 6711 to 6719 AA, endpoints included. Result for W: 12.02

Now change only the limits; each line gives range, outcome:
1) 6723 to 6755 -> 8.458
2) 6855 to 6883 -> 11.73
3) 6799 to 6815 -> 12.01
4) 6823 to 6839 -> 11.98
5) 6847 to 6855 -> 12.13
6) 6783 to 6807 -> 11.86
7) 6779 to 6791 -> 11.76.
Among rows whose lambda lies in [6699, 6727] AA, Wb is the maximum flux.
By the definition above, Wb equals 13.3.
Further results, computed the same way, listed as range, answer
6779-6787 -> 11.86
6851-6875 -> 12.88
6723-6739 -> 12.22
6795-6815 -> 12.98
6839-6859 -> 12.82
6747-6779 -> 11.99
